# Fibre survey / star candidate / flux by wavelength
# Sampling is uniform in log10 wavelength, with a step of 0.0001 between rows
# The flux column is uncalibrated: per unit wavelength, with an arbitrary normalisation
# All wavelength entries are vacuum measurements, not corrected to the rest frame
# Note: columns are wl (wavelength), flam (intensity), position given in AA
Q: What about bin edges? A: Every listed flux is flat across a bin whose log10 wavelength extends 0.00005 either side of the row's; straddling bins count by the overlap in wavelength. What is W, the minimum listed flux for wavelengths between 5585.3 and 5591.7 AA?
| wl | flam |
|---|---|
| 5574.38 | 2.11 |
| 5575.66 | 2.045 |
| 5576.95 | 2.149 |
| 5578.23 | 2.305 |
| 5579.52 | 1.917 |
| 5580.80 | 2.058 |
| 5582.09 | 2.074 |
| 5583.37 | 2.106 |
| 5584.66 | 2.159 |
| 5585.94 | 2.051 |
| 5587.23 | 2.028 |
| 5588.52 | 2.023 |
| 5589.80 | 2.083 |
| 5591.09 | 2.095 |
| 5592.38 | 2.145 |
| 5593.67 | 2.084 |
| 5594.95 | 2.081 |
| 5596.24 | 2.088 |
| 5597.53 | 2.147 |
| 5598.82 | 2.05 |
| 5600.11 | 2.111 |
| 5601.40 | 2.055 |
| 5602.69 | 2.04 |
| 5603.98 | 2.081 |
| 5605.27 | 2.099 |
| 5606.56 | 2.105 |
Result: 2.023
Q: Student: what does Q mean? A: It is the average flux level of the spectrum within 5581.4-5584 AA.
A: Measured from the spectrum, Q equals 2.09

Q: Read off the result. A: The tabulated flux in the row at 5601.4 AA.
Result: 2.055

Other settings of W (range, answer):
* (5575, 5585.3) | 1.917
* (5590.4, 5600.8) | 2.05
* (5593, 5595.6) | 2.081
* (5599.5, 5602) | 2.055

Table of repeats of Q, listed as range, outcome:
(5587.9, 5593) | 2.09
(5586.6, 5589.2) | 2.03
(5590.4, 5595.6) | 2.1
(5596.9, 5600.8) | 2.1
